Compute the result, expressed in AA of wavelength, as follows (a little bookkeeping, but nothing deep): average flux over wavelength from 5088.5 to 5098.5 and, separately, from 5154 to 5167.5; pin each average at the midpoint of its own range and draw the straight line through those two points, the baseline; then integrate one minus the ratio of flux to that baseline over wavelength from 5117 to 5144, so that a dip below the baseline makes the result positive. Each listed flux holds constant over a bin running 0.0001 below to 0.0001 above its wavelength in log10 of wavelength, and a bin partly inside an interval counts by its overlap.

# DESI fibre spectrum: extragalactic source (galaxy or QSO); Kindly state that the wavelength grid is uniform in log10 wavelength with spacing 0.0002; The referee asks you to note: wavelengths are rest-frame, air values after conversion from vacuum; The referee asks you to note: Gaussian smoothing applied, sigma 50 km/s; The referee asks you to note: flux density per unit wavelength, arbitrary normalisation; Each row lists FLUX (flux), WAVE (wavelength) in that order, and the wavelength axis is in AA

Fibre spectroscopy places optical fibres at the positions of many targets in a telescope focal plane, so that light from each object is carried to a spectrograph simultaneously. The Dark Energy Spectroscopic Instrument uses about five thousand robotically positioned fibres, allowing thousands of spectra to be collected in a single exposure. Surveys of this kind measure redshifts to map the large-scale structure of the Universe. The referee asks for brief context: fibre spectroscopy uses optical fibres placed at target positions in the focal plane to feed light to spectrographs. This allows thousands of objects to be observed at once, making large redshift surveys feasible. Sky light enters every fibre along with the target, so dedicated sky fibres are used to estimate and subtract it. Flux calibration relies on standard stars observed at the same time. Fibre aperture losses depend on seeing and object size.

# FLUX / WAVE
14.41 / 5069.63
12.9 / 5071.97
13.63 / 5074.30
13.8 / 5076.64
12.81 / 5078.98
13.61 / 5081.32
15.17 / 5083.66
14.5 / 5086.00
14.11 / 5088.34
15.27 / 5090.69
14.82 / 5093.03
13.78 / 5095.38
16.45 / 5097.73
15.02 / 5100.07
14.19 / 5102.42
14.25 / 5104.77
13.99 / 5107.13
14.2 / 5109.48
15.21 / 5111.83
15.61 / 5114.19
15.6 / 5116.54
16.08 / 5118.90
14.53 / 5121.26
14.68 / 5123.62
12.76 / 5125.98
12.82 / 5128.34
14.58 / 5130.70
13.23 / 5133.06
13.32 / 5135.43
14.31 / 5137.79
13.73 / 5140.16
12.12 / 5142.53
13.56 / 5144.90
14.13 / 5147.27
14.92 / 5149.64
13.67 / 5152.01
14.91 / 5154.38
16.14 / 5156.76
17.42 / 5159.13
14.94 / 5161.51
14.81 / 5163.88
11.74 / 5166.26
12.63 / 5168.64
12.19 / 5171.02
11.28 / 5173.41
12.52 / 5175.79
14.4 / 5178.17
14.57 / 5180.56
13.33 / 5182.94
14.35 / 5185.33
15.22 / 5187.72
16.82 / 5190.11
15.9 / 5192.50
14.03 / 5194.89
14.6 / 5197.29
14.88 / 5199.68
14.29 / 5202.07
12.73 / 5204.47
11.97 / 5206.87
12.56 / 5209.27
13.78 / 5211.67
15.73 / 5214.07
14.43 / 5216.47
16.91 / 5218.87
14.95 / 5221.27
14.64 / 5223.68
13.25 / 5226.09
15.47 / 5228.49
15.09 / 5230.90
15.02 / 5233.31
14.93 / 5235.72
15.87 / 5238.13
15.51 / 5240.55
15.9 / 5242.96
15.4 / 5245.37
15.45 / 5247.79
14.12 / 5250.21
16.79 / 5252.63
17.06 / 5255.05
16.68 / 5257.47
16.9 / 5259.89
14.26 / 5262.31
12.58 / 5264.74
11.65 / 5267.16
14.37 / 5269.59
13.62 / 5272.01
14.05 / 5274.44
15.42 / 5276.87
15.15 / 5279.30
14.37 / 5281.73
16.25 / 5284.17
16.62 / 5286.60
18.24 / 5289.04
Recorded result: 1.9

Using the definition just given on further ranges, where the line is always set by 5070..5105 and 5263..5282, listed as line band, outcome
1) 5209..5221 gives -0.73 AA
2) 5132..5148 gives 0.80 AA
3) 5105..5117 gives -0.50 AA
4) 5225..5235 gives -0.54 AA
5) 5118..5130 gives 0.06 AA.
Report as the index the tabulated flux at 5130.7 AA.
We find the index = 14.58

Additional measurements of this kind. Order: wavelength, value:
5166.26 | 11.74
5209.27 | 12.56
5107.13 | 13.99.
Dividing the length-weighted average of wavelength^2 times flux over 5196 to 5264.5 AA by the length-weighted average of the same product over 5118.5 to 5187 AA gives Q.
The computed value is 1.11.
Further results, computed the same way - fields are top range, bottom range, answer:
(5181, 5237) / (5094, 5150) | 1.05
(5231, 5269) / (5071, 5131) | 1.12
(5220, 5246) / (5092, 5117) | 1.07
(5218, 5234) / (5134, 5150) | 1.14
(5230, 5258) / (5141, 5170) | 1.14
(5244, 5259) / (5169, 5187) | 1.24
